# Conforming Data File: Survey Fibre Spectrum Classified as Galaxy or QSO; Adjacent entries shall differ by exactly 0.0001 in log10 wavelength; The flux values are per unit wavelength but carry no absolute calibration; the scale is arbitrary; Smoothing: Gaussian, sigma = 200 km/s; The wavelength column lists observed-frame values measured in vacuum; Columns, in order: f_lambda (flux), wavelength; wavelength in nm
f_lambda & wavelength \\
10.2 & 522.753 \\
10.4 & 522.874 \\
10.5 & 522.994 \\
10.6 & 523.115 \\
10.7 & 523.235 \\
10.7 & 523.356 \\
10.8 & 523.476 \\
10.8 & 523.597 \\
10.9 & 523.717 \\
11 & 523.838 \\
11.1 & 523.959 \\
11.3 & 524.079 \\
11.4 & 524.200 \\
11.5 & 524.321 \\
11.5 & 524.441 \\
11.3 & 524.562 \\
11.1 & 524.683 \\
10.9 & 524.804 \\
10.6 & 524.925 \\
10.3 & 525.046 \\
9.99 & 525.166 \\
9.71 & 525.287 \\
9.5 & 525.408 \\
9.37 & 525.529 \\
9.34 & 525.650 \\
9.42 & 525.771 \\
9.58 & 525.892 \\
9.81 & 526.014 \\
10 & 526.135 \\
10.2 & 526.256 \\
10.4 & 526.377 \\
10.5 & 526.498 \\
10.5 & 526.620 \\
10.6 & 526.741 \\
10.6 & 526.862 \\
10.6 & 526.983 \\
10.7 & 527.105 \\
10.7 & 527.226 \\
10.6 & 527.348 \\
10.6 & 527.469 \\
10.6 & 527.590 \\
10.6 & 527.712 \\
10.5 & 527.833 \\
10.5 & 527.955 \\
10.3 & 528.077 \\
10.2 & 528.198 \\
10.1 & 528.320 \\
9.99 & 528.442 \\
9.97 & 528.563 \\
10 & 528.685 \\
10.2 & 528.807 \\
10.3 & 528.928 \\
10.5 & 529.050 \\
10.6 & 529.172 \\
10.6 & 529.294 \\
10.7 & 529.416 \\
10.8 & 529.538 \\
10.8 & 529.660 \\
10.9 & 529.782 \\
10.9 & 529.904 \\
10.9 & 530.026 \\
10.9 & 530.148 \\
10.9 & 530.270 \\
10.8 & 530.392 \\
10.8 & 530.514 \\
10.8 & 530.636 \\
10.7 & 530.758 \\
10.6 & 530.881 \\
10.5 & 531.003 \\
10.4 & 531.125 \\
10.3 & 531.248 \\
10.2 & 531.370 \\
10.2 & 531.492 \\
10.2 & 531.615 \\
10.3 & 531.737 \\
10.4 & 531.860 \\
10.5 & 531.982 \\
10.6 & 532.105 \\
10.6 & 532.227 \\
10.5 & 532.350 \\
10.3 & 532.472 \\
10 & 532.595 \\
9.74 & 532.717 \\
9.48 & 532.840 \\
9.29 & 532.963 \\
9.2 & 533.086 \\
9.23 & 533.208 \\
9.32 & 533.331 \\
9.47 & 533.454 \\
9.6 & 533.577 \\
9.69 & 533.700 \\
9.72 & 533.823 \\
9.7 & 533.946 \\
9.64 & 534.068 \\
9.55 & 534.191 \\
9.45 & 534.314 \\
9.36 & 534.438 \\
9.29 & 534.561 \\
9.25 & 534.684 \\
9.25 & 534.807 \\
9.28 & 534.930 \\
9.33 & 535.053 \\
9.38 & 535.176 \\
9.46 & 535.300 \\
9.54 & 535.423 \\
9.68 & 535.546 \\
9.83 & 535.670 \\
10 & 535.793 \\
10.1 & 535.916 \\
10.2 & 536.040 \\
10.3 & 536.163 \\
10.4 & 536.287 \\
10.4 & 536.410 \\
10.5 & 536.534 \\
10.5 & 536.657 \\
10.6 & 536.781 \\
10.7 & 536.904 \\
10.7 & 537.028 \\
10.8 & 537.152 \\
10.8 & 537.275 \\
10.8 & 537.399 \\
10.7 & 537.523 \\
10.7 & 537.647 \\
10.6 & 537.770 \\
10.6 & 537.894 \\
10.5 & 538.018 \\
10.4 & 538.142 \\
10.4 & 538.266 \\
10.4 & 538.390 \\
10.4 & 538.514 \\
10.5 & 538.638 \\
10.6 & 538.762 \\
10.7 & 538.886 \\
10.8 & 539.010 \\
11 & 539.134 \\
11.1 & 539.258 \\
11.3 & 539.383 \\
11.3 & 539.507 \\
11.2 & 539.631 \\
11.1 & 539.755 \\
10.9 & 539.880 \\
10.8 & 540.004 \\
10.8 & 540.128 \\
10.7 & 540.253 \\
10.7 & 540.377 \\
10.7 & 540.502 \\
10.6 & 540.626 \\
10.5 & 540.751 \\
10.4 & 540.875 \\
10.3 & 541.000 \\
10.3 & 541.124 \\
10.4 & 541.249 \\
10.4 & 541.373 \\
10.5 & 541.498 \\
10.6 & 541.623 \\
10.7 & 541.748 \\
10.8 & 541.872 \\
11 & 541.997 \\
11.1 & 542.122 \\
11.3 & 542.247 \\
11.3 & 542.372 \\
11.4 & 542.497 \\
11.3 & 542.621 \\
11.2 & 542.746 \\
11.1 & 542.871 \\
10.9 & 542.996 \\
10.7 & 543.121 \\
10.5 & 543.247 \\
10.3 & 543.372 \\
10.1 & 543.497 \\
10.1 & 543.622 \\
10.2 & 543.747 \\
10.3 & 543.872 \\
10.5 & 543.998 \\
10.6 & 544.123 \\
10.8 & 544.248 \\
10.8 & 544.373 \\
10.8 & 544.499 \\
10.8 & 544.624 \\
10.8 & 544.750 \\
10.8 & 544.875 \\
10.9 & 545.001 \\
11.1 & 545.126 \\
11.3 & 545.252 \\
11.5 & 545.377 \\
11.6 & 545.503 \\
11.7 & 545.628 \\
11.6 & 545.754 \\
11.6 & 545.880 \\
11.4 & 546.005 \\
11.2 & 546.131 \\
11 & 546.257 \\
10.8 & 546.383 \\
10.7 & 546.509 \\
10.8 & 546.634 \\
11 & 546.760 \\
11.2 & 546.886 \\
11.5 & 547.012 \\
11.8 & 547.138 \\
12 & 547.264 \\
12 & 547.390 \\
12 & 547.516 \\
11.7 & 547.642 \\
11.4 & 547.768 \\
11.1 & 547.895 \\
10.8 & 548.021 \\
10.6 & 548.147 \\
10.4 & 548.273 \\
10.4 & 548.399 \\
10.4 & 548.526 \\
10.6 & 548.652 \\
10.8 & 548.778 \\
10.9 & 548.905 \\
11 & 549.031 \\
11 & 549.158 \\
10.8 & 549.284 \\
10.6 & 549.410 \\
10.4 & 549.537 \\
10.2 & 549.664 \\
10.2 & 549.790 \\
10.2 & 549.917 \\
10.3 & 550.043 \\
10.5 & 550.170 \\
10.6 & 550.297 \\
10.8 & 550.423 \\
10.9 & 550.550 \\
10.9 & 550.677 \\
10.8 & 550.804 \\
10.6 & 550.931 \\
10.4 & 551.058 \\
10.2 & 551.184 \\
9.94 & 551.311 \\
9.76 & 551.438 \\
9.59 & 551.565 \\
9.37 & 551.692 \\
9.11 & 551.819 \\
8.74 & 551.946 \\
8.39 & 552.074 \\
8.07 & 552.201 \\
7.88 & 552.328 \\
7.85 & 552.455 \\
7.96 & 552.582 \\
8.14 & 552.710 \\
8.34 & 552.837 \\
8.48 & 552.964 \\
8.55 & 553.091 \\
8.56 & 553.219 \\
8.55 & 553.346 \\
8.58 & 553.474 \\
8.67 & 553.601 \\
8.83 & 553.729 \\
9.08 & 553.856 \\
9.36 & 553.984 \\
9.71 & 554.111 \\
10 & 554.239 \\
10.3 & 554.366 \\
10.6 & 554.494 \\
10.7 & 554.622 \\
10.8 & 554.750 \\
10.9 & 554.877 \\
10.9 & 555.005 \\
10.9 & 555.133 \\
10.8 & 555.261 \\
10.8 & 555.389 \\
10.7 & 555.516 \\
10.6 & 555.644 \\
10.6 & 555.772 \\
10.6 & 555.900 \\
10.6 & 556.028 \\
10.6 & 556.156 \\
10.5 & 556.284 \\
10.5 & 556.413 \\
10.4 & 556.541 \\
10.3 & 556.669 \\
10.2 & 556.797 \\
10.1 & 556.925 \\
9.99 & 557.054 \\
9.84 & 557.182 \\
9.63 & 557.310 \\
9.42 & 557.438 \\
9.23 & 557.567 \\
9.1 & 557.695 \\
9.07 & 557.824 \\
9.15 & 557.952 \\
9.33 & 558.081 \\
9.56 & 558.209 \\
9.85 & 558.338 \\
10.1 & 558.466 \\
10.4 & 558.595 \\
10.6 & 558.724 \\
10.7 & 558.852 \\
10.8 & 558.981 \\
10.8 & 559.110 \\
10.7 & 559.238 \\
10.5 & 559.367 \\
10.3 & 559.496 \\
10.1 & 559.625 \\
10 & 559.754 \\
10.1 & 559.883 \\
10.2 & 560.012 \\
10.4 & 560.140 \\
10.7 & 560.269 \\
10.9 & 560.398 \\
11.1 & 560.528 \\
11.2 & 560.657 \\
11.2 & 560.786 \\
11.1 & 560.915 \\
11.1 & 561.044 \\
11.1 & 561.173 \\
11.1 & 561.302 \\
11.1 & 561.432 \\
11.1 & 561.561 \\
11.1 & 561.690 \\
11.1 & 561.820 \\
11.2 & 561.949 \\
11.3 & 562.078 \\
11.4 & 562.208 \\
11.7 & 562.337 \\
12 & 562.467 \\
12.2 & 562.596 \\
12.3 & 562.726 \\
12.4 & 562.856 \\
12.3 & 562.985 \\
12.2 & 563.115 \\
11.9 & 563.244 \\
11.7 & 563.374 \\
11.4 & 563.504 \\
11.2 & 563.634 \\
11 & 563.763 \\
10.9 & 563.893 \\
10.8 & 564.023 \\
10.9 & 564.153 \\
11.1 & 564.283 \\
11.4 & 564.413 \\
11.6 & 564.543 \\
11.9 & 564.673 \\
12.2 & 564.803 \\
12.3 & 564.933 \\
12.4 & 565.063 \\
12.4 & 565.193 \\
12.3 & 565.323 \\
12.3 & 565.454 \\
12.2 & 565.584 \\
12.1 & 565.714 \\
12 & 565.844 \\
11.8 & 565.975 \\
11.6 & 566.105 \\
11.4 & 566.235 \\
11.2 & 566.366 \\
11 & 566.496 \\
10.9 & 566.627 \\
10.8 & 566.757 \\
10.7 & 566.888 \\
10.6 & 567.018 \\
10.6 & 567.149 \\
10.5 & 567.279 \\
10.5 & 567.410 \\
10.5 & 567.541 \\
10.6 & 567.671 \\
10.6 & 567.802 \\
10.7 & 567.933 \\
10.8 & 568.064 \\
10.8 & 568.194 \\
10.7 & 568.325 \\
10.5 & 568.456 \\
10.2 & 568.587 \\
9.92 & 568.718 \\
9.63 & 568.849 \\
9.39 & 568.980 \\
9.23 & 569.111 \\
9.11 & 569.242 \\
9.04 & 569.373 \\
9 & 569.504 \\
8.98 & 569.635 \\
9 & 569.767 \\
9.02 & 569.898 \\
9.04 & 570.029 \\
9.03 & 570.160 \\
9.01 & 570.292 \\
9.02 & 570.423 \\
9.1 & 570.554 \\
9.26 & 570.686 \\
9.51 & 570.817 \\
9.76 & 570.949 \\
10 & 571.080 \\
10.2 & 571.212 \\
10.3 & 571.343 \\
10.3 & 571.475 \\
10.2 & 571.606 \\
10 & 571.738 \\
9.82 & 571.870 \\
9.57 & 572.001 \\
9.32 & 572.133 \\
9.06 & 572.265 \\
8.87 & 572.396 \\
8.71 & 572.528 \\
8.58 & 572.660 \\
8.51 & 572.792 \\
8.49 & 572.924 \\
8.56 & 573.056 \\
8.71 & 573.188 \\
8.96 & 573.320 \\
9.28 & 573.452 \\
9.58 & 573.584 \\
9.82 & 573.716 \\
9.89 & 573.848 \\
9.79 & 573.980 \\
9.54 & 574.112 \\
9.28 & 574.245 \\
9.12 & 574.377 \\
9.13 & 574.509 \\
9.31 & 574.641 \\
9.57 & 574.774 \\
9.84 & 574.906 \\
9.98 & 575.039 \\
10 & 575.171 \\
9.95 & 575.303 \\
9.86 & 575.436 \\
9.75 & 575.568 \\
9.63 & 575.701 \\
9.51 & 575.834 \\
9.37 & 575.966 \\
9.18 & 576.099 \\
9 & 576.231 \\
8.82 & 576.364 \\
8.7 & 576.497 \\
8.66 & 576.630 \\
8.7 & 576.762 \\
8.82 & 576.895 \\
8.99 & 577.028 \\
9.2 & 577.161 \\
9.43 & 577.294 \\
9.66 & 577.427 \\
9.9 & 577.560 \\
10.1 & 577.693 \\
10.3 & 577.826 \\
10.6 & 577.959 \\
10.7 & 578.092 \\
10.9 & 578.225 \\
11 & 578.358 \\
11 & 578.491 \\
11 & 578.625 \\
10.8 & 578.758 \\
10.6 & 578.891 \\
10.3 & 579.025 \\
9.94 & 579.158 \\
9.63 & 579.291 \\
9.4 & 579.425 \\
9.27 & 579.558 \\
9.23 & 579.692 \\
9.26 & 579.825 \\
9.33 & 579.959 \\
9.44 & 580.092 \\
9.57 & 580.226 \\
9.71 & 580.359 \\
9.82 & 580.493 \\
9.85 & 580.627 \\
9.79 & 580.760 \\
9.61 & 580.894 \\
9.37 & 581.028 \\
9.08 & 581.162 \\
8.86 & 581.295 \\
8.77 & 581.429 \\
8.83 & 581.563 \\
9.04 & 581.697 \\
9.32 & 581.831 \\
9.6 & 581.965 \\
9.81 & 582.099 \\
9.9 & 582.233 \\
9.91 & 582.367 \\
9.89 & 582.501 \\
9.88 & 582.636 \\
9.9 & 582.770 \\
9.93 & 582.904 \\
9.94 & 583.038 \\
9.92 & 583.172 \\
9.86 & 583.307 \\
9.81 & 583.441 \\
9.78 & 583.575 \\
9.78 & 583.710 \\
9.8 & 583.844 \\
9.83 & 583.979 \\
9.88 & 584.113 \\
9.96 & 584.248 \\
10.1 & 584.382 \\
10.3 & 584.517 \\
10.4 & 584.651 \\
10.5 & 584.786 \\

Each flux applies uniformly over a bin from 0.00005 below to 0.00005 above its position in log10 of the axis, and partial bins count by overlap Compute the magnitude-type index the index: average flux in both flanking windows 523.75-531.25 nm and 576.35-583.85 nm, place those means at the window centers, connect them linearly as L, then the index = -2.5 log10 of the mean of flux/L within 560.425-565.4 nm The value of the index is -0.16 mag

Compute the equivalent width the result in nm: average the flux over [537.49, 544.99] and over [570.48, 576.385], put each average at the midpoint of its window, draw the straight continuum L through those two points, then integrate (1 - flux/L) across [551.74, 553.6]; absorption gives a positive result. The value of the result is 0.34 nm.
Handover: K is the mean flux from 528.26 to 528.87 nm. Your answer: 10.1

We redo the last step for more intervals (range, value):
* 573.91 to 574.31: 9.53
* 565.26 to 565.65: 12.3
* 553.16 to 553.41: 8.56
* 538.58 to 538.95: 10.6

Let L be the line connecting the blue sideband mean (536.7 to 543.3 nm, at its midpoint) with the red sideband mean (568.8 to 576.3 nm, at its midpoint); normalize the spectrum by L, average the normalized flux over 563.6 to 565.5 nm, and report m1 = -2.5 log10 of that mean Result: -0.20 mag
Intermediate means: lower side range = 10.8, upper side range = 9.38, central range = 11.6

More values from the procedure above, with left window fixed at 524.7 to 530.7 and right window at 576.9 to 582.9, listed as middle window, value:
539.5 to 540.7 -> -0.063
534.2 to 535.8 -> 0.094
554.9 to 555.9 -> -0.072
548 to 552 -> -0.026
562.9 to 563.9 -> -0.168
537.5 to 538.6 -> -0.026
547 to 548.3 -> -0.127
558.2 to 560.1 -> -0.034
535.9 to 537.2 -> -0.020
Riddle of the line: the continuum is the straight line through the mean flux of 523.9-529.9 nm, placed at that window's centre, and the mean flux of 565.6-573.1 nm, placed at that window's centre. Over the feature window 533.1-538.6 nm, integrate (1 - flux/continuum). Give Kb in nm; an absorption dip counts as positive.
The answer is 0.181 nm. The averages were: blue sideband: 10.5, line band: 10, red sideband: 9.97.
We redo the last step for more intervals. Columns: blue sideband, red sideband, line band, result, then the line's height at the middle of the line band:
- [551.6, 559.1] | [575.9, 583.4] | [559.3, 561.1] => -0.18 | 9.68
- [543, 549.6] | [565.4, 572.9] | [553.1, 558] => 0.29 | 10.6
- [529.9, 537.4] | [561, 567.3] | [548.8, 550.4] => 0.04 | 10.8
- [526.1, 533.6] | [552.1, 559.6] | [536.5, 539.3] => -0.13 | 10.2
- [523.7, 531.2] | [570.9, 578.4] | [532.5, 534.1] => 0.13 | 10.4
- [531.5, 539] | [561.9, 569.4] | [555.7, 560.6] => 0.33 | 10.9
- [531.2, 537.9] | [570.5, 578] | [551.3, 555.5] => 0.16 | 9.73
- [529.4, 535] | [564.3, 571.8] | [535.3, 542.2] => -0.27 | 10.2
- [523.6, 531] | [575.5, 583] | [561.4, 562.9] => -0.25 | 9.94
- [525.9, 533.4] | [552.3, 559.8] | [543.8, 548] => -0.48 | 10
